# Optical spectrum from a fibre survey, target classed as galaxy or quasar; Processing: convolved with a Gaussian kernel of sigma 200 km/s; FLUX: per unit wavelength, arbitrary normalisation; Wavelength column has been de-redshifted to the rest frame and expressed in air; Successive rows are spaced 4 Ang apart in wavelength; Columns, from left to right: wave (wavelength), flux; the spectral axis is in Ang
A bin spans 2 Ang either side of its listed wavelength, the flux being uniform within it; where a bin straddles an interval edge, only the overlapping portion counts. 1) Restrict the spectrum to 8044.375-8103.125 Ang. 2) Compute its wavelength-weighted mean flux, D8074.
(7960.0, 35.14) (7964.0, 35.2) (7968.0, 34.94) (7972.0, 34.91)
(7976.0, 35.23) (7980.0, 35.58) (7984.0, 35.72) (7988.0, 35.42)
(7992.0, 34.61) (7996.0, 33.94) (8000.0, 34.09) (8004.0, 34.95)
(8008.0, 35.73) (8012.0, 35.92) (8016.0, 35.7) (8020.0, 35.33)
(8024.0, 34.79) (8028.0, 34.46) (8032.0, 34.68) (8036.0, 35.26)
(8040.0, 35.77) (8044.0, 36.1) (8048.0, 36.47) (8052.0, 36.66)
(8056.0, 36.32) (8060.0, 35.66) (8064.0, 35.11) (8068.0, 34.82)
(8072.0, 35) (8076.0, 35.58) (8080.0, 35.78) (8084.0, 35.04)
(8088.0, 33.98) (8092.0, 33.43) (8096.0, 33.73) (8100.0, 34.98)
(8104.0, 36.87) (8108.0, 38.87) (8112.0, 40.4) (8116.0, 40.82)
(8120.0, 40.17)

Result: 35.2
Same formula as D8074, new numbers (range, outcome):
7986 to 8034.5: 35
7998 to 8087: 35.4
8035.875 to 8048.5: 35.9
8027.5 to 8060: 35.8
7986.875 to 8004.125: 34.5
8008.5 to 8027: 35.4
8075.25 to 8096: 34.6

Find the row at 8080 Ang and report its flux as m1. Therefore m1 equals 35.78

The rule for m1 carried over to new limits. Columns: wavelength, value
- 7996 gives 33.94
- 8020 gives 35.33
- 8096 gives 33.73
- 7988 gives 35.42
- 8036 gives 35.26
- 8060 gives 35.66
